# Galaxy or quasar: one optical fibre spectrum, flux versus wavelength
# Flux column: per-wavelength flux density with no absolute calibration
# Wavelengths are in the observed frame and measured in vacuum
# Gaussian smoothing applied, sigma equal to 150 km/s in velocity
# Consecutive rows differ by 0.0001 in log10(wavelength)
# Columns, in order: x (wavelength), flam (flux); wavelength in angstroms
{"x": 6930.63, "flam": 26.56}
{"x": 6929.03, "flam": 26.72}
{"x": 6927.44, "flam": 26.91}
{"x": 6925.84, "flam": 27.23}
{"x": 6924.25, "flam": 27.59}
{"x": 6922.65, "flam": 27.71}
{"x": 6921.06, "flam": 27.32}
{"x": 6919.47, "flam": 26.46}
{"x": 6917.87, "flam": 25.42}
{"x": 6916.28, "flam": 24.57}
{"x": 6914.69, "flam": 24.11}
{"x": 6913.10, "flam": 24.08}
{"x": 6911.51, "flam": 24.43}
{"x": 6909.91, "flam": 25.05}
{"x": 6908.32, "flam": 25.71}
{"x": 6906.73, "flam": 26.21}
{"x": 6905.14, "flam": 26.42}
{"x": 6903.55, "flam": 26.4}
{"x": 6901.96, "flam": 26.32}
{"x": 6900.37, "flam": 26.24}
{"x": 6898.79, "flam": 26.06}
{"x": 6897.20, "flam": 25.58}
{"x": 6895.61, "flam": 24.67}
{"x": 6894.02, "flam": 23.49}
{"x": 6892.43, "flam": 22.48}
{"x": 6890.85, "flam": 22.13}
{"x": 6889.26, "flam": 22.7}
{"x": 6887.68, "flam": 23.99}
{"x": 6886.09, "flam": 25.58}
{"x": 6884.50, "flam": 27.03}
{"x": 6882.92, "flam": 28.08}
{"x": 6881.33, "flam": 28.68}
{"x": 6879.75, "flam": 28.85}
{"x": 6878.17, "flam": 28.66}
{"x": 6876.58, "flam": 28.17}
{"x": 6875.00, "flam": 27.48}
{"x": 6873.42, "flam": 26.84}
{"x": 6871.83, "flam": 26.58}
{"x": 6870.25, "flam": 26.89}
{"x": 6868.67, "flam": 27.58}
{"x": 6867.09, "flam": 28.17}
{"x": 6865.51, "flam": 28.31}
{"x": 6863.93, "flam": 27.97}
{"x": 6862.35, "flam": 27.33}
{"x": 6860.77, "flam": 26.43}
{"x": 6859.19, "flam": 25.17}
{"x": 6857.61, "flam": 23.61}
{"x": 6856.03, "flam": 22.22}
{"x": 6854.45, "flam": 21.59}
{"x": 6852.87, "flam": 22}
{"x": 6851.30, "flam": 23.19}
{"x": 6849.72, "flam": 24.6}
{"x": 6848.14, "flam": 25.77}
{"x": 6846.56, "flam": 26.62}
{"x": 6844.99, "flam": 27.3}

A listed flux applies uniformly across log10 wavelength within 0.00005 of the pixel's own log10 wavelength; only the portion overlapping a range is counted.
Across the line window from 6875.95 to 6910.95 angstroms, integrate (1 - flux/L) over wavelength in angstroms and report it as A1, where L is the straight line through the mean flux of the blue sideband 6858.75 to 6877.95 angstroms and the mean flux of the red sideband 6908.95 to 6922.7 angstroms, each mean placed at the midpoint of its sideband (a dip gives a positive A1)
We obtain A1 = 0.6 angstroms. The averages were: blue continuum 27.3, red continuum 25.3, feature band 25.8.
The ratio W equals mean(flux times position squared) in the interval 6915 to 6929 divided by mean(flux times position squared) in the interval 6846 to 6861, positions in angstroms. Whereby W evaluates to 1.1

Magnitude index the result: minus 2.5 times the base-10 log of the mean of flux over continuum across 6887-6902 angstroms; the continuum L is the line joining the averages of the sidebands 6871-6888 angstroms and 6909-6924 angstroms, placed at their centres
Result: 0.10 mag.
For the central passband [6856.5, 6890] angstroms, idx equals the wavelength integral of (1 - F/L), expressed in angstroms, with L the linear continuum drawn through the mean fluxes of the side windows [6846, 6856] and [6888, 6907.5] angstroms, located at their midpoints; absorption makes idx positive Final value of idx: -3.50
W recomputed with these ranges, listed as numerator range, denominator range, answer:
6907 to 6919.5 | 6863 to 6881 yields 0.91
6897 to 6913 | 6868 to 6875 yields 0.96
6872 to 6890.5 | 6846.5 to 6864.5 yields 1.10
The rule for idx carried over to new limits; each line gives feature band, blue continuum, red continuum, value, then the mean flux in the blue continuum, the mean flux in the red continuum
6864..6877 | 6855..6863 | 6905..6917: -1.4 angstroms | 24.8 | 25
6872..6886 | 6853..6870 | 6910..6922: -1.2 angstroms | 25.7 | 25.2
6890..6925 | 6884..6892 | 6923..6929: 0.4 angstroms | 24.1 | 27.2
